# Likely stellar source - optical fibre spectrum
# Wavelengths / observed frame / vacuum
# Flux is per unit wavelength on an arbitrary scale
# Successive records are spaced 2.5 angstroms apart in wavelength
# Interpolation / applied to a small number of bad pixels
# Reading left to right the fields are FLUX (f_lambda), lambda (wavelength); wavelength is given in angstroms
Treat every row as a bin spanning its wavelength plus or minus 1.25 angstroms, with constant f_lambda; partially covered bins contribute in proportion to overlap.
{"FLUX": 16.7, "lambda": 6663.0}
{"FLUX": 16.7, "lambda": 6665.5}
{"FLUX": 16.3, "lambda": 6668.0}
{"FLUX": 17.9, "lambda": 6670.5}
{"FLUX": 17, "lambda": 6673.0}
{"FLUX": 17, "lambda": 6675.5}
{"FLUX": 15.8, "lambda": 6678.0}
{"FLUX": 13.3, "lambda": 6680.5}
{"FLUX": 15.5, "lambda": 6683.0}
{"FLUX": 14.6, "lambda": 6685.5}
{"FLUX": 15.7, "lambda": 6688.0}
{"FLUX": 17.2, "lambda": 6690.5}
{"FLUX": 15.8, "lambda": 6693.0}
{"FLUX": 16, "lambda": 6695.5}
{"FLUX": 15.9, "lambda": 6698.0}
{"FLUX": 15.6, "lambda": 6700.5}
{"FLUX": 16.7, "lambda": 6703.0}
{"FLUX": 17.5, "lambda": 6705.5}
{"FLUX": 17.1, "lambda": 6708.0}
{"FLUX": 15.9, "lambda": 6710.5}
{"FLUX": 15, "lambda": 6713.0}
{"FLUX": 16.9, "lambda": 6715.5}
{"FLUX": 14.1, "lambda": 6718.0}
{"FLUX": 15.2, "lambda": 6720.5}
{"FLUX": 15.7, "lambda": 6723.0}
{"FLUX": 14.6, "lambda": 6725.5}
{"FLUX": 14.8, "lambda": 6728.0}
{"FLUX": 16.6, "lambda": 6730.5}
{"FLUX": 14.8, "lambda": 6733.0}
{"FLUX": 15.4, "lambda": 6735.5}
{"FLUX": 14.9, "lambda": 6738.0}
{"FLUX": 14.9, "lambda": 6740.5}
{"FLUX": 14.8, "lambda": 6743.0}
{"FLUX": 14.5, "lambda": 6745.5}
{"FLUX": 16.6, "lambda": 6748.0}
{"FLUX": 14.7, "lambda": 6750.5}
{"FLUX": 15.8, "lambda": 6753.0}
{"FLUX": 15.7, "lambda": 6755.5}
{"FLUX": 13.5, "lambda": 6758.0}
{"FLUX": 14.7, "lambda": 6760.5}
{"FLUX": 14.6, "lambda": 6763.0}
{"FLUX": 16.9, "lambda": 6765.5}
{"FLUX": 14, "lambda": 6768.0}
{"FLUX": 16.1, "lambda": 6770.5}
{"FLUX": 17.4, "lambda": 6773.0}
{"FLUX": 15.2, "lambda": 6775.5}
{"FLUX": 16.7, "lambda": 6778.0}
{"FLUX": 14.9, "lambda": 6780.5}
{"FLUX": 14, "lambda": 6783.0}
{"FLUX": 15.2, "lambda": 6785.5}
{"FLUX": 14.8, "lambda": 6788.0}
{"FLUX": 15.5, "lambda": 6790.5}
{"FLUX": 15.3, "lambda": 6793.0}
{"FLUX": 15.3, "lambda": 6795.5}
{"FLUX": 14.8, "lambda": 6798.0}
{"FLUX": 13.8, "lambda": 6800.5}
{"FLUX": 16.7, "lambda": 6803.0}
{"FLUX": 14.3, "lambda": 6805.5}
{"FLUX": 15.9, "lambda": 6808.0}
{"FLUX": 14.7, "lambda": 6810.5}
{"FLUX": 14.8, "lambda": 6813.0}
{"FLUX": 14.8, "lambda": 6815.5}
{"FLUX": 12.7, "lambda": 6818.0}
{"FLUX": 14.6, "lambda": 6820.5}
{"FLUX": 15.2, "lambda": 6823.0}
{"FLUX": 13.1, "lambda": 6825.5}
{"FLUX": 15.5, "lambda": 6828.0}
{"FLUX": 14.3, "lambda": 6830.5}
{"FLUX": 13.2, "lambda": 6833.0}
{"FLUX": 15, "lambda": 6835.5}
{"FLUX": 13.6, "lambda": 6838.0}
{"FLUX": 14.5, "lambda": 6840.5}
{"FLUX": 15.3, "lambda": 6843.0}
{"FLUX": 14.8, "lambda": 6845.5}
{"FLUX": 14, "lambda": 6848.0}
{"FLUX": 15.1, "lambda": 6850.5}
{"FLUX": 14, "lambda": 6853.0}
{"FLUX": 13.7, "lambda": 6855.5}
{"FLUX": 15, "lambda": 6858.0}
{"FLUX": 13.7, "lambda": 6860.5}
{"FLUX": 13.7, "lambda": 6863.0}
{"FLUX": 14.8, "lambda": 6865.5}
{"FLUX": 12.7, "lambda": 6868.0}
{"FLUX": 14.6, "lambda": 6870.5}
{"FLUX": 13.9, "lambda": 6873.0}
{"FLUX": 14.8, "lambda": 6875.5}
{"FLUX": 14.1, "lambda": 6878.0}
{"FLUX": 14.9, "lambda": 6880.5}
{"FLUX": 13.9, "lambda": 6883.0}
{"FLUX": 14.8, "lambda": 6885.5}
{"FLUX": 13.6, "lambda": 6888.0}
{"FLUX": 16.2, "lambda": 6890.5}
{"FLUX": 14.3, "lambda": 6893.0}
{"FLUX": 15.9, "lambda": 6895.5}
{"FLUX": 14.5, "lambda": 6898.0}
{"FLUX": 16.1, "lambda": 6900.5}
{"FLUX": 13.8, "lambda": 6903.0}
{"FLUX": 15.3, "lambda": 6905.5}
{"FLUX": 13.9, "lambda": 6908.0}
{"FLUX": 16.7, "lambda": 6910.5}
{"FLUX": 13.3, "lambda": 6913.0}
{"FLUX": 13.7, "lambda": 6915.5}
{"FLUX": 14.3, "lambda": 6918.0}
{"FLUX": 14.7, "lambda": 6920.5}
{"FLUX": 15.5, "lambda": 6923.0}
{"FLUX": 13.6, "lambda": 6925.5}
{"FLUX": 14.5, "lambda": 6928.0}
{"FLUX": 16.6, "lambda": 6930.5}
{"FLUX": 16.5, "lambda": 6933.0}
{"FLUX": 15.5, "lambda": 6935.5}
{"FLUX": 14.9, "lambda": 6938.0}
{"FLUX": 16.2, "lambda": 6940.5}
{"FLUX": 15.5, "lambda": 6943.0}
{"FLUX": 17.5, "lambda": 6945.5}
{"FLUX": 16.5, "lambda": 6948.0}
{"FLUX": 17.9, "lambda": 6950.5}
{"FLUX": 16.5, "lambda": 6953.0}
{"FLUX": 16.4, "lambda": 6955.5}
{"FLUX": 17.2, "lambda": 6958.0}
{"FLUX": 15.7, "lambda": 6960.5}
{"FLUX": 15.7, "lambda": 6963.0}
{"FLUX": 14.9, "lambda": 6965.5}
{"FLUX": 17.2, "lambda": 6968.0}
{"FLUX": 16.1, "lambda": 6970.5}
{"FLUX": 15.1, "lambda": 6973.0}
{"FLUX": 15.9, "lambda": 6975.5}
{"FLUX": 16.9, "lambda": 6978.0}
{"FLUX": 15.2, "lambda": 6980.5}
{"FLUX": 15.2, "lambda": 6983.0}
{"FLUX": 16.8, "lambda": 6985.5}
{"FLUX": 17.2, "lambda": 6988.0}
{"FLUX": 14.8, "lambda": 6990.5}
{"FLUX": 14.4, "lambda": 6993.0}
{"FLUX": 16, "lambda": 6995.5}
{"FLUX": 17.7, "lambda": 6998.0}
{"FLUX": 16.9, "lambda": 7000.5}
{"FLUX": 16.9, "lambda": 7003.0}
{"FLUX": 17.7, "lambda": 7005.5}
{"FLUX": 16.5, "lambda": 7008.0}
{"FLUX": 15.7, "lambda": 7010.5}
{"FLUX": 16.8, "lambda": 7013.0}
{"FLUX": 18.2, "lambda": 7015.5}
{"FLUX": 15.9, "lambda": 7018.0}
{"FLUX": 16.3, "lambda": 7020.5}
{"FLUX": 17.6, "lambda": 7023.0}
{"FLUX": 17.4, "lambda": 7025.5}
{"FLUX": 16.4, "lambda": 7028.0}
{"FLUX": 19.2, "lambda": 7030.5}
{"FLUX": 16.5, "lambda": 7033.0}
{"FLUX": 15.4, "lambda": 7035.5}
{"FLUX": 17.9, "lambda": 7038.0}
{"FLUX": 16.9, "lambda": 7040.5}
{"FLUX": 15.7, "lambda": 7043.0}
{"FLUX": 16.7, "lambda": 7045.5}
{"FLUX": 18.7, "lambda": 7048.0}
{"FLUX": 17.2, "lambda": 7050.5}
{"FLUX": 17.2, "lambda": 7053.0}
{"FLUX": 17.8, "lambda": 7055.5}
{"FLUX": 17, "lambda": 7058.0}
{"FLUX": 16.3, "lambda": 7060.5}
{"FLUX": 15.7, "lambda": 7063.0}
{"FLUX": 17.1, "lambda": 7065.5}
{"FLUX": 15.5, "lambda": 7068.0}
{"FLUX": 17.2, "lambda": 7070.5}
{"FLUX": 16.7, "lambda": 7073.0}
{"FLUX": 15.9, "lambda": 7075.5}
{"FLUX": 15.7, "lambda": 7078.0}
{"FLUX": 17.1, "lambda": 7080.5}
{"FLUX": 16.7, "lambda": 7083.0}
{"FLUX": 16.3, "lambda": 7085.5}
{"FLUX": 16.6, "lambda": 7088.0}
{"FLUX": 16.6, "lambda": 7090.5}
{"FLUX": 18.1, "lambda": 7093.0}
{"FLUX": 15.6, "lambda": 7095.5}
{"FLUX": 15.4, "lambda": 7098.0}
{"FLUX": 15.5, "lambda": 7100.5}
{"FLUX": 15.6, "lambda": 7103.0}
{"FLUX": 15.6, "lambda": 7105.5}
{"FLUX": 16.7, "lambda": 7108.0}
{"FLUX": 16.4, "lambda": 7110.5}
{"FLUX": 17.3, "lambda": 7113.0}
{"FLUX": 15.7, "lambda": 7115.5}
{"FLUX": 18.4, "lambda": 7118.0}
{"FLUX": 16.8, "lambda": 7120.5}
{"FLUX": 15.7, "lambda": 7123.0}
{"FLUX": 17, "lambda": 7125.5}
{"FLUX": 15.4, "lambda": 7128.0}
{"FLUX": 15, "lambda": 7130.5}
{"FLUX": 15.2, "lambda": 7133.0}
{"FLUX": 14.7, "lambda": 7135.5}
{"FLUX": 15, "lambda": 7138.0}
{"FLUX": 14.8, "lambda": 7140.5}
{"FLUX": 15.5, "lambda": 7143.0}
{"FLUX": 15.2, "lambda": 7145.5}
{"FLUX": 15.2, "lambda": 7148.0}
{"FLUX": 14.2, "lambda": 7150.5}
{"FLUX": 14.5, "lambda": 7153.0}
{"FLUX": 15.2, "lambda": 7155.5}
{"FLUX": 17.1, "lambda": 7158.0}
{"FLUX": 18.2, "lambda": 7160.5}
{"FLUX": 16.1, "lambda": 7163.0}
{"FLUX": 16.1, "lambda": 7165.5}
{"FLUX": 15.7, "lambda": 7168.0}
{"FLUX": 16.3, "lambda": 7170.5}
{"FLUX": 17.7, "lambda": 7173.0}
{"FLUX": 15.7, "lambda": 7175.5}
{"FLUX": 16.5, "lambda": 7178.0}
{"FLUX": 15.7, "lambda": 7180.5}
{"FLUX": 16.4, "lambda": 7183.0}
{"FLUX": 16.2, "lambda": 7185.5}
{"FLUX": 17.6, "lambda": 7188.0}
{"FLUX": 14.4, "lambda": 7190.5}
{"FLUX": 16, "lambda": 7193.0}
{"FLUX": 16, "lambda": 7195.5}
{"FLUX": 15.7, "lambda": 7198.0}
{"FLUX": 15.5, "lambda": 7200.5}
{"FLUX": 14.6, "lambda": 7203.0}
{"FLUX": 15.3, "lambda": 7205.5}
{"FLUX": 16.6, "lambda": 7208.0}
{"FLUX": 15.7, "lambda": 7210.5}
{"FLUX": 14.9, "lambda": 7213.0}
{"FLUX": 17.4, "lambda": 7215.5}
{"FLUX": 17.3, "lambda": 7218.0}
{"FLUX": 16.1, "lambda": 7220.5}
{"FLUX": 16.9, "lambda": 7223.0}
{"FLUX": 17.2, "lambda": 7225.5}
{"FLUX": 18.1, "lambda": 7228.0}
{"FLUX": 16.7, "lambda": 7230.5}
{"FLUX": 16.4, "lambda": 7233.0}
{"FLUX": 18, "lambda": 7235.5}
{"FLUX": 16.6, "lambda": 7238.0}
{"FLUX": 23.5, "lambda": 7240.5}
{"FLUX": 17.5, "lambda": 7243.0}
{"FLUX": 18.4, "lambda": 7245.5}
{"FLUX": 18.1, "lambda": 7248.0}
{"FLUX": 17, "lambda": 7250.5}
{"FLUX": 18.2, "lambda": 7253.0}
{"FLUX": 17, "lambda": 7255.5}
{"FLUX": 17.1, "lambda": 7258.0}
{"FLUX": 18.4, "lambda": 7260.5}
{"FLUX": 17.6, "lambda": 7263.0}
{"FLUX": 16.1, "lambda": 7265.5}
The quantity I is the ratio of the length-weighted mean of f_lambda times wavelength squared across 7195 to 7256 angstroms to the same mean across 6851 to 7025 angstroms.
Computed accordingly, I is 1.19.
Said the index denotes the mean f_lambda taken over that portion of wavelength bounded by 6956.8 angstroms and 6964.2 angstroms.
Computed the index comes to 16.2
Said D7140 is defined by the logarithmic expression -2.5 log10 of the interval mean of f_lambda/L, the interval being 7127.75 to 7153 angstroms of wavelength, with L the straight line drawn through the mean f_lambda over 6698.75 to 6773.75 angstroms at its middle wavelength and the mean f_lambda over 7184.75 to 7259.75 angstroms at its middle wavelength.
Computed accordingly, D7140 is 0.11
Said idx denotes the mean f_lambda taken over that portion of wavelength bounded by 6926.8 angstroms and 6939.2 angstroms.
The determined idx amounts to 15.6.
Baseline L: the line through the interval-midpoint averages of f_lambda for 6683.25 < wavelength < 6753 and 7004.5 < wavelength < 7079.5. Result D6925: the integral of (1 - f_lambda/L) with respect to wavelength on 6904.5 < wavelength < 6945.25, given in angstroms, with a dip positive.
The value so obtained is 3.2 angstroms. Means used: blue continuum 15.6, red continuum 16.8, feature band 15.1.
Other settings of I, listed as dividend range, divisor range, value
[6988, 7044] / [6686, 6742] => 1.16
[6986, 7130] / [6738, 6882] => 1.21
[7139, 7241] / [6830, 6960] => 1.18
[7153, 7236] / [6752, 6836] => 1.22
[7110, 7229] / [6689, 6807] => 1.17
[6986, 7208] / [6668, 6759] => 1.16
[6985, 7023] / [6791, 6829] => 1.18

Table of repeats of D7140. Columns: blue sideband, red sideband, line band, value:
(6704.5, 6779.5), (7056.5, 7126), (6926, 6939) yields 0.03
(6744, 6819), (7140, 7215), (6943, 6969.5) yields -0.07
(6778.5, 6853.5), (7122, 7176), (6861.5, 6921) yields 0.03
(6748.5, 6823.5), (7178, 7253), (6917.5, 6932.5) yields 0.05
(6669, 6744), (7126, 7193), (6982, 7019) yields -0.05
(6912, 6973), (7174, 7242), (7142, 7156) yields 0.10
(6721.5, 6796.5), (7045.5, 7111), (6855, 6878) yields 0.12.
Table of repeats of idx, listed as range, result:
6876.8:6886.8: 14.4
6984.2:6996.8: 15.8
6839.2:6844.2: 14.9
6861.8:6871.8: 14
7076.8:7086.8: 16.5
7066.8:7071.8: 16.4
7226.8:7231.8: 17.4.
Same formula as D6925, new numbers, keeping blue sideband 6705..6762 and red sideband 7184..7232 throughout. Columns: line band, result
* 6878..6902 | 1.2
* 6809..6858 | 3.6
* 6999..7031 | -2.3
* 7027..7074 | -2.9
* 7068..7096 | -1.0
